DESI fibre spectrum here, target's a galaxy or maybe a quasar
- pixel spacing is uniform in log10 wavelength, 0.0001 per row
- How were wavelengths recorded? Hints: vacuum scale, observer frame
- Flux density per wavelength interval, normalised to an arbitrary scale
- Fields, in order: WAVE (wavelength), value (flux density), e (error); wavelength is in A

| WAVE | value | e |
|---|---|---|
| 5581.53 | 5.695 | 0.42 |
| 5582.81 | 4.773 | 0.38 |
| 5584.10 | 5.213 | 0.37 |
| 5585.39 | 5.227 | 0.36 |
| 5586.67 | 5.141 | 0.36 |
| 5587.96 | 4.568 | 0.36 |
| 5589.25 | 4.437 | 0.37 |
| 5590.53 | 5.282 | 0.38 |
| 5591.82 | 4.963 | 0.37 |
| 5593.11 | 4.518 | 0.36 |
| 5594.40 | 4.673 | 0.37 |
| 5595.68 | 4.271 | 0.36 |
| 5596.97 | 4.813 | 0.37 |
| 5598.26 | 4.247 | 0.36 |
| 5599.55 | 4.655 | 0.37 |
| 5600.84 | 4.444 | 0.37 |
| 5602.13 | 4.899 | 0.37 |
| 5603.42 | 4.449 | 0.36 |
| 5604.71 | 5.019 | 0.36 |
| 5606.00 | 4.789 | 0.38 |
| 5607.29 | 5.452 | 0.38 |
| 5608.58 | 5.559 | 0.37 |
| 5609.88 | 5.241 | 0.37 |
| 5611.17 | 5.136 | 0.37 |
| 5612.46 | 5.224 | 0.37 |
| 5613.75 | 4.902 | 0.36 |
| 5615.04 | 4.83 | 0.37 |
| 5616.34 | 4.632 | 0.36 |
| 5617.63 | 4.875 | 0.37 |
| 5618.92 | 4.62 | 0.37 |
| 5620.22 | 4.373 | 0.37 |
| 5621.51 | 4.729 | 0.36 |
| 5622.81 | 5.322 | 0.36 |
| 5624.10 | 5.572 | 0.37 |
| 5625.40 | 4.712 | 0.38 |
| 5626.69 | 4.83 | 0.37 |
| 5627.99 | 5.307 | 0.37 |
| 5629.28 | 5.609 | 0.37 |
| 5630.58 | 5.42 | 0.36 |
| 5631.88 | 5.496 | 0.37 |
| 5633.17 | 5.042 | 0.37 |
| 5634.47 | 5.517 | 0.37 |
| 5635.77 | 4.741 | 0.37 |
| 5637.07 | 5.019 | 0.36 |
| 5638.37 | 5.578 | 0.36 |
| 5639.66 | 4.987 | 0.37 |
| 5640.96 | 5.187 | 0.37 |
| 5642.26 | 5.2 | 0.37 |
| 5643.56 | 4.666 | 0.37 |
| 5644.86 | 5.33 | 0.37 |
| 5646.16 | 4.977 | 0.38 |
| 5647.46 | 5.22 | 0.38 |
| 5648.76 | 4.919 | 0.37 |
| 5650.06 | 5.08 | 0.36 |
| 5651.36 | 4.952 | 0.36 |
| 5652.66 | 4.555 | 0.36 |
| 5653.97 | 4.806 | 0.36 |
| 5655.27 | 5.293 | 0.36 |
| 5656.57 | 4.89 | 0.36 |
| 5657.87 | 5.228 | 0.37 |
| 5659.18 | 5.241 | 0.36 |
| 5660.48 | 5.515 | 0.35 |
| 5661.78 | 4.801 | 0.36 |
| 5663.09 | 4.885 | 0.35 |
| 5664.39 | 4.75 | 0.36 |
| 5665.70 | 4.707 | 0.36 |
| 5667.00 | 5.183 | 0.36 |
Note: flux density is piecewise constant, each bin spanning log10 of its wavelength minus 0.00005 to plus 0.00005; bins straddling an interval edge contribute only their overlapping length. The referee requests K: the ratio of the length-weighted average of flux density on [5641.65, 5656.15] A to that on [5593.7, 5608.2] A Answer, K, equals 1.06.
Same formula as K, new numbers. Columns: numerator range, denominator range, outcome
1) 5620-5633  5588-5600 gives 1.11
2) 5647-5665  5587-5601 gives 1.08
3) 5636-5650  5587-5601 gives 1.10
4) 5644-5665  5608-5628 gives 1.01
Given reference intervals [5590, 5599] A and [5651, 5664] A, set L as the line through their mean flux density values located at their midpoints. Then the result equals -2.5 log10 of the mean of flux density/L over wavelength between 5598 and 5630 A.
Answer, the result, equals -0.04 mag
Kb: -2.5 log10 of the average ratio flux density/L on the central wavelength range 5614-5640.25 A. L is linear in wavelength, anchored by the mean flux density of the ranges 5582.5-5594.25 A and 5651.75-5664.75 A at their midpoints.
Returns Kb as -0.02 mag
